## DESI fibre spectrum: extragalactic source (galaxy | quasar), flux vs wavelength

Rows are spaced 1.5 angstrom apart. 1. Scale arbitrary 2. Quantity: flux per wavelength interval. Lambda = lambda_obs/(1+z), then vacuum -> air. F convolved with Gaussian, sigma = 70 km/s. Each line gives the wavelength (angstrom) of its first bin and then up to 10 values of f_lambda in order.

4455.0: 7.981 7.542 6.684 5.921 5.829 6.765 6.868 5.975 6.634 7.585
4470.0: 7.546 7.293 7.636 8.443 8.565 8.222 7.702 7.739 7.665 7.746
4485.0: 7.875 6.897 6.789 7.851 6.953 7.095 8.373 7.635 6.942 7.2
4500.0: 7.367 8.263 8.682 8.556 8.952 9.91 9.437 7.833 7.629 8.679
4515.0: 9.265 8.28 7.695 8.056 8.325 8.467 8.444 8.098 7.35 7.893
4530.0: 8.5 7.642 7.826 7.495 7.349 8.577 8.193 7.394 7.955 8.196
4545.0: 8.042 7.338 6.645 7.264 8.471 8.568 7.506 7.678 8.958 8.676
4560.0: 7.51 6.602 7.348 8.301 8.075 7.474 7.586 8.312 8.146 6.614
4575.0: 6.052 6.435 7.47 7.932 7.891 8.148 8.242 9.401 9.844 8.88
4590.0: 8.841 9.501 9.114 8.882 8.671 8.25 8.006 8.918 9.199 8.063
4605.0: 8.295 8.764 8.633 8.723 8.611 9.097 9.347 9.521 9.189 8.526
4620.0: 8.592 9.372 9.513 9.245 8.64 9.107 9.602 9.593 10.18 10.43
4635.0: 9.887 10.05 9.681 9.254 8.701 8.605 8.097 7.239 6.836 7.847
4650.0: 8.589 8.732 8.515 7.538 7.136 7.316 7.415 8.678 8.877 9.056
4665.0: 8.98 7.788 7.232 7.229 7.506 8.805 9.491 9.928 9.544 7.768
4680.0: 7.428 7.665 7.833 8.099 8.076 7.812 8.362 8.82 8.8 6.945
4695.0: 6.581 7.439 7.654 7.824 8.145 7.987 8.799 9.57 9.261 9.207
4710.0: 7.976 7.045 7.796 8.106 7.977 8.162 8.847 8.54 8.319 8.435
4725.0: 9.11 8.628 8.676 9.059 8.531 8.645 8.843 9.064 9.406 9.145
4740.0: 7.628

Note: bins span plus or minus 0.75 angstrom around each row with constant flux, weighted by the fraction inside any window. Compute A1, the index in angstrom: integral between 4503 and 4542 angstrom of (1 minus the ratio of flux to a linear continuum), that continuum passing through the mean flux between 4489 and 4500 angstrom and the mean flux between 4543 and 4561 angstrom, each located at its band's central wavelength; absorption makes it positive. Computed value -3.0 angstrom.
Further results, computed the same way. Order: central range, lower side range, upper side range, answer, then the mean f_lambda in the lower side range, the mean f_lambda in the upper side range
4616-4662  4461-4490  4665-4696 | -4.5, 7.42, 8.1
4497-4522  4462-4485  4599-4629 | -1.5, 7.51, 8.91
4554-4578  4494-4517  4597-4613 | 2.6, 8.31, 8.59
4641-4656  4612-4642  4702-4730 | 1.9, 9.37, 8.5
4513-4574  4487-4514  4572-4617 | 2.1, 7.99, 8.47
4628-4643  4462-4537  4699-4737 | -2.4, 7.85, 8.52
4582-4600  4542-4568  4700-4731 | -2.0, 7.81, 8.48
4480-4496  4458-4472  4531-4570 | -1.2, 6.7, 7.8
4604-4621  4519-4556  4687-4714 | -1.8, 7.89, 8.12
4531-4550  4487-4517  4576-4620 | 1.4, 8.07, 8.65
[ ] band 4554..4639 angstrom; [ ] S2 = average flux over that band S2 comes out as 8.59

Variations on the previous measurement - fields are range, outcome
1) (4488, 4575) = 7.93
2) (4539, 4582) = 7.67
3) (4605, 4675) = 8.69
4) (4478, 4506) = 7.67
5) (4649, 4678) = 8.33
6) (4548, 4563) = 7.82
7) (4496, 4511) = 8.31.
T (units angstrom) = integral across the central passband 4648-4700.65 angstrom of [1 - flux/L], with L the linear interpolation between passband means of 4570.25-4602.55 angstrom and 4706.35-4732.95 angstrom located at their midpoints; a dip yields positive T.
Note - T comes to 1.9 angstrom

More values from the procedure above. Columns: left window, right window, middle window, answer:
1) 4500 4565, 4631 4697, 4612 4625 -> -1.4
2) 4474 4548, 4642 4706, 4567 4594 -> -0.3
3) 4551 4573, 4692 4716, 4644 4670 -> 0.2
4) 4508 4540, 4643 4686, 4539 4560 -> 0.6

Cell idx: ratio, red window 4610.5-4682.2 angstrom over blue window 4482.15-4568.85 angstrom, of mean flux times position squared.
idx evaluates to 1.15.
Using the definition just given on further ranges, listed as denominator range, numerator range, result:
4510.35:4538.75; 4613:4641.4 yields 1.22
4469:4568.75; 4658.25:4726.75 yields 1.12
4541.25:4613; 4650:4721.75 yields 1.05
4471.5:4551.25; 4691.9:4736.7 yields 1.15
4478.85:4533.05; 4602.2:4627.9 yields 1.17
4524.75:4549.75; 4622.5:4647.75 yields 1.22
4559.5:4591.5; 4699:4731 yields 1.14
